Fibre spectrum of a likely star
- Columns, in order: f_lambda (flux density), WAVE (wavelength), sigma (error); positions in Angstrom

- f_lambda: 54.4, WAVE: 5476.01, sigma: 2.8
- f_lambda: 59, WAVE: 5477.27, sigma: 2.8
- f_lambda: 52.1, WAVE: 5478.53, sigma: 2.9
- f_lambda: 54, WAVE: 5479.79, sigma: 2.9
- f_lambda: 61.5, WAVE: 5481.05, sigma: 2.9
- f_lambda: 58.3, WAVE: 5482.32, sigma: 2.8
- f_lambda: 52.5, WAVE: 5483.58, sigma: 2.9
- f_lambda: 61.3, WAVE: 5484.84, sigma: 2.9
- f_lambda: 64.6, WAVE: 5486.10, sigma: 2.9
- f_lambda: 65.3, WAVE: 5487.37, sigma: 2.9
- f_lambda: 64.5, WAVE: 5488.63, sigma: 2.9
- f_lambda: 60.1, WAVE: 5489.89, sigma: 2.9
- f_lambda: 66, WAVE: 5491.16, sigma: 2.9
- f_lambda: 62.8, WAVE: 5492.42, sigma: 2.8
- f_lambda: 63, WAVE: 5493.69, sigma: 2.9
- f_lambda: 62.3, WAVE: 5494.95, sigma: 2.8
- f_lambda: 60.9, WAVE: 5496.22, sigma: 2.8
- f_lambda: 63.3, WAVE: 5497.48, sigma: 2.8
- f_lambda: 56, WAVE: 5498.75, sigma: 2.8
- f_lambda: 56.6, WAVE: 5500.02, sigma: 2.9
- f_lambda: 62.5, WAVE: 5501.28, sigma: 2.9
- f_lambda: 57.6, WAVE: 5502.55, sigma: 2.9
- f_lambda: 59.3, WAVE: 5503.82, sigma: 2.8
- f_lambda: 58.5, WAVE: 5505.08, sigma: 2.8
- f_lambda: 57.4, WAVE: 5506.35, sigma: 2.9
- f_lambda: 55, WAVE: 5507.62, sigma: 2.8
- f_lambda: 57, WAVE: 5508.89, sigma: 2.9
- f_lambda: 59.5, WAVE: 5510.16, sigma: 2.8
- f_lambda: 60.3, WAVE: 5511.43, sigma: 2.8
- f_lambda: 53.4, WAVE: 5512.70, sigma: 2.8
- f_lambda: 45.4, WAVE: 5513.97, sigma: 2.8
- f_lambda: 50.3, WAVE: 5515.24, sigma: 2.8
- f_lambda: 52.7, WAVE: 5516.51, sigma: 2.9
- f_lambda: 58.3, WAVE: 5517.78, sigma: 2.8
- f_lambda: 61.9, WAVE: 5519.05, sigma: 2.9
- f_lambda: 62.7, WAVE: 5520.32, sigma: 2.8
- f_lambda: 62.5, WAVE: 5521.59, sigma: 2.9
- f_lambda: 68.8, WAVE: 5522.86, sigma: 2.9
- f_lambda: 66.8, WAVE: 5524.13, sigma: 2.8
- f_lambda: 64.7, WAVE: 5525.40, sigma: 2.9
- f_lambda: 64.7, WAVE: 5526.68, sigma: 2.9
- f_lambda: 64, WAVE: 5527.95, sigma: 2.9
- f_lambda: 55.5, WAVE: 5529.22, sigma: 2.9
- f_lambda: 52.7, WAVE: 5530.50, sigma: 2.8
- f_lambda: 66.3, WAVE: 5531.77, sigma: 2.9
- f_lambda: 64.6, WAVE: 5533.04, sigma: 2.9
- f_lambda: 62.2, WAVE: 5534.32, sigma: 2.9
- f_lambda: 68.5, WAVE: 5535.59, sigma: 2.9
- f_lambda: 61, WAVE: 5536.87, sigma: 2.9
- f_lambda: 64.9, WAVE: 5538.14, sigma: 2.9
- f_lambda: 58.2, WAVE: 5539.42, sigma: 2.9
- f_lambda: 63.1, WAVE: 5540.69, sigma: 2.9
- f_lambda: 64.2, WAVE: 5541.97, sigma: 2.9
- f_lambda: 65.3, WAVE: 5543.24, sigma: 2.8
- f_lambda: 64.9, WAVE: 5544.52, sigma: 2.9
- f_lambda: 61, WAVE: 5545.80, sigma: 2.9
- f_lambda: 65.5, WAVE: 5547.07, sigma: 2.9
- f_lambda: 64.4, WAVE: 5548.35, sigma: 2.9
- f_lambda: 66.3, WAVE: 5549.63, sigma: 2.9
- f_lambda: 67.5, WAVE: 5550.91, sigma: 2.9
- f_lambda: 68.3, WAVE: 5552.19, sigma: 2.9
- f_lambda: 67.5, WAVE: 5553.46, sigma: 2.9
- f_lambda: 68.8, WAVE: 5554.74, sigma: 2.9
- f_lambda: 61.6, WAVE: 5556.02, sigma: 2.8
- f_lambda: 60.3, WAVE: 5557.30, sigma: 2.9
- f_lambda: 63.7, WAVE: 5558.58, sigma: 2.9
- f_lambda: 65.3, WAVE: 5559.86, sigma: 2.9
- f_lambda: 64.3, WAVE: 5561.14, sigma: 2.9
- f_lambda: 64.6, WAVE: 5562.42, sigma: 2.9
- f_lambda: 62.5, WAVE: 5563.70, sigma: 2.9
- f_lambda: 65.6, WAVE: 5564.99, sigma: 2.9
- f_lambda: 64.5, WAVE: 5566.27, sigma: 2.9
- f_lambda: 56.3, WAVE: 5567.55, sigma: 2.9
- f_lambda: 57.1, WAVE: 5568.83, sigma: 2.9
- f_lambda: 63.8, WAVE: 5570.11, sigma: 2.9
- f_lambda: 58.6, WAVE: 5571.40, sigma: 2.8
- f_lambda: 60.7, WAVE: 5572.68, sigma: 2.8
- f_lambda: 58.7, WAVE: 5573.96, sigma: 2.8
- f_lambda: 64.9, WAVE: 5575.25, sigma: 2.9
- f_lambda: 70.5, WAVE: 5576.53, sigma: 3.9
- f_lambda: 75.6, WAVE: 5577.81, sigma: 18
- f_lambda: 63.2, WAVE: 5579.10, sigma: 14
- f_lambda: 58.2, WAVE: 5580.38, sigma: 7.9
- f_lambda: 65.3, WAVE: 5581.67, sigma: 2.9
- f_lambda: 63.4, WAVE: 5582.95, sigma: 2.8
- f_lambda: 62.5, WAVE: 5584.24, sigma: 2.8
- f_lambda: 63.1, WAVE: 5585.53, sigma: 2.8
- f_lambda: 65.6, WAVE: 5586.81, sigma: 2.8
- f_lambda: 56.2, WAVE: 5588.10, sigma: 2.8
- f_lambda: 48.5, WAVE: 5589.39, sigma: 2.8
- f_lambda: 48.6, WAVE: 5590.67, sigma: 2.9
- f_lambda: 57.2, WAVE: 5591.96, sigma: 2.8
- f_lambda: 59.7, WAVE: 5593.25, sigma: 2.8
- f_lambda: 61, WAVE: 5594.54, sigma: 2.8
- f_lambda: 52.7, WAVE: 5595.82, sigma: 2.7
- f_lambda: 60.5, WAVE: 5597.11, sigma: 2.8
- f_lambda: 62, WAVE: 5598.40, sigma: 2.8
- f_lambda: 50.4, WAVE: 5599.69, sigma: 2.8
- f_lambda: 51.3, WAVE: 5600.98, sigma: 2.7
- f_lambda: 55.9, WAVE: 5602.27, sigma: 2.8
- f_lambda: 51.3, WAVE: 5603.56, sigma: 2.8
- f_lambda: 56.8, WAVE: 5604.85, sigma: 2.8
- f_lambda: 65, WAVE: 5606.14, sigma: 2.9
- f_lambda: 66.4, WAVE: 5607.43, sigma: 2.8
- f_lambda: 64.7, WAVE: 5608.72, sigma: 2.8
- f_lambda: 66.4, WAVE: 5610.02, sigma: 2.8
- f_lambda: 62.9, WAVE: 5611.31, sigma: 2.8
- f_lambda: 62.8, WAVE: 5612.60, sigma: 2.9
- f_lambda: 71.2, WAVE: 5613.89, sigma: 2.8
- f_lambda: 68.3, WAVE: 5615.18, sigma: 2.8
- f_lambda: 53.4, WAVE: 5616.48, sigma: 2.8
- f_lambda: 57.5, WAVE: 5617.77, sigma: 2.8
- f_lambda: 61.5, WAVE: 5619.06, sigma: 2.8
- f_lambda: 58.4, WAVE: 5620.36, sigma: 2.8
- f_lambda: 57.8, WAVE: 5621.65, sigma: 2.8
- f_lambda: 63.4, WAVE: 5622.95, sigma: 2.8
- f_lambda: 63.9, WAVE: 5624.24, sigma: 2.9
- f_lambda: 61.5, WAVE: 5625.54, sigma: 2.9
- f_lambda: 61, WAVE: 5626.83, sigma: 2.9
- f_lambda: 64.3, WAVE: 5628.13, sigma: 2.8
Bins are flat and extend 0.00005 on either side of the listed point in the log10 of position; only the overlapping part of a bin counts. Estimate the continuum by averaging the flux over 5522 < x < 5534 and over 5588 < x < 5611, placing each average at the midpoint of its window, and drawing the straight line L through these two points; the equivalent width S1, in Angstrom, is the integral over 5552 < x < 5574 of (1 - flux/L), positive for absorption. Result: -0.9 Angstrom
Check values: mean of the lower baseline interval 63.1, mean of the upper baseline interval 57.6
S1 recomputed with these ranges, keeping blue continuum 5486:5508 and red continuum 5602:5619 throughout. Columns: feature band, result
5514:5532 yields 0.26 Angstrom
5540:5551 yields -0.58 Angstrom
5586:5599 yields 0.94 Angstrom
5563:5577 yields -0.12 Angstrom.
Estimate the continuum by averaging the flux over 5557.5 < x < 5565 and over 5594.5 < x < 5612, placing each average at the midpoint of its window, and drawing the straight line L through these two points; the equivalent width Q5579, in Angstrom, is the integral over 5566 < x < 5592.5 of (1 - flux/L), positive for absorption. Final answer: 0.35 Angstrom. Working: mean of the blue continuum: 63.9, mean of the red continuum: 59.1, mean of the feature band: 61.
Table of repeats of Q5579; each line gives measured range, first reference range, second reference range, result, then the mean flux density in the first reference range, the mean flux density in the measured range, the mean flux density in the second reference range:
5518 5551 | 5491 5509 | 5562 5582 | -1.10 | 59.8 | 63.4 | 63.1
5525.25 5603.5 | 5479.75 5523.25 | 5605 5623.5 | -0.86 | 59.3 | 61.8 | 62.7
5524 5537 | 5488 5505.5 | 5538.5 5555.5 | 0.19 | 61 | 62.7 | 65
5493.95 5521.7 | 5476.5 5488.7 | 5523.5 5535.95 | 1.46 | 59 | 57.9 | 62.9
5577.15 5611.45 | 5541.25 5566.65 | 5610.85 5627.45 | 1.75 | 64.8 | 59.7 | 61.8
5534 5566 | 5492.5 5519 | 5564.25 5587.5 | -1.71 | 57.7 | 64.4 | 63.2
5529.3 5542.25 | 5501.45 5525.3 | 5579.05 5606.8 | -0.87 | 58.4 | 62.2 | 58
